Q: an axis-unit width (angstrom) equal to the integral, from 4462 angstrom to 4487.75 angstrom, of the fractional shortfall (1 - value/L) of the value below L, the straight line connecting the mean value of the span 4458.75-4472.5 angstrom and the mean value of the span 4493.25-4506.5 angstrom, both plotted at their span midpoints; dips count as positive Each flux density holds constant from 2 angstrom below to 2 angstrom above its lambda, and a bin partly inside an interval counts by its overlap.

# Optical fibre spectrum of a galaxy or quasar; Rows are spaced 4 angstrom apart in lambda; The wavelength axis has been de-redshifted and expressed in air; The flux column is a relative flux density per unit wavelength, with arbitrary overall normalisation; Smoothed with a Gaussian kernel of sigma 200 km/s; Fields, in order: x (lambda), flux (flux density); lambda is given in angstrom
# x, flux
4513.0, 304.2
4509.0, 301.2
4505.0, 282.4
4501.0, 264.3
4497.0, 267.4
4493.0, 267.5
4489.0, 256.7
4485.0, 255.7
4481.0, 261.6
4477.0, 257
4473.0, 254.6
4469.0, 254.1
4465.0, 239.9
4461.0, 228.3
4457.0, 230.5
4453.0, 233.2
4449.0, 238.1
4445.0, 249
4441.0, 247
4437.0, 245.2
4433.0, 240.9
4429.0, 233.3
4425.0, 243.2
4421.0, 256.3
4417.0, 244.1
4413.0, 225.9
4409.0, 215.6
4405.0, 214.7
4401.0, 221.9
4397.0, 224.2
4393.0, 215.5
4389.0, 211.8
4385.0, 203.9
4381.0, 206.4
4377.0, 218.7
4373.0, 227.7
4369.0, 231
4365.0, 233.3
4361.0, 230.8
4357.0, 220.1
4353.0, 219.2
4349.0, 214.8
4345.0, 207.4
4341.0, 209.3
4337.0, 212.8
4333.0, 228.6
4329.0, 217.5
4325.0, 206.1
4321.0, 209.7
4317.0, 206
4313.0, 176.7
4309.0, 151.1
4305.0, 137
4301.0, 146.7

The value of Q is -0.3 angstrom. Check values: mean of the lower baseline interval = 242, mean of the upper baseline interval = 270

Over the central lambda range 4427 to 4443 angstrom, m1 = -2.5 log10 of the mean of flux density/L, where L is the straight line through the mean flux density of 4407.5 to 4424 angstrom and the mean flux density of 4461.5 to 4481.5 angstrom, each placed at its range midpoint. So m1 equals 0.000 mag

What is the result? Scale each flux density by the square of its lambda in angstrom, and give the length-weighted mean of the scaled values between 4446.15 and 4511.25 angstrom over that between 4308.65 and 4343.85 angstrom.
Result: 1.34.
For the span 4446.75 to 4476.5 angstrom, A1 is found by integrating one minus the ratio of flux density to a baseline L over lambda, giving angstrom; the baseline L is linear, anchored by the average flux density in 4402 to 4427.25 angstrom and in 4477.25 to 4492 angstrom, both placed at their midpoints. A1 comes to 1.1 angstrom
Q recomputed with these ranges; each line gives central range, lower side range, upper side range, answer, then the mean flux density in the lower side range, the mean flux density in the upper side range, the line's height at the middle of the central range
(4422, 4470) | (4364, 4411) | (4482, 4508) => 0.8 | 218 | 267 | 245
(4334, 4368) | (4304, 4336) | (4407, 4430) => -1.9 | 194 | 237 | 207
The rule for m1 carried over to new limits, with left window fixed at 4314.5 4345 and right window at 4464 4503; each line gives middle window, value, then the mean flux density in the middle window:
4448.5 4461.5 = 0.08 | 232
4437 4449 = 0.00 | 246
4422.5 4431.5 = 0.01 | 239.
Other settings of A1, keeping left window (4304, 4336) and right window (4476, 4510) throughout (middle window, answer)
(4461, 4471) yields 0.50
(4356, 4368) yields -0.97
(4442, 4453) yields 0.27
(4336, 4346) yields -0.34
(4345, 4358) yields -0.56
